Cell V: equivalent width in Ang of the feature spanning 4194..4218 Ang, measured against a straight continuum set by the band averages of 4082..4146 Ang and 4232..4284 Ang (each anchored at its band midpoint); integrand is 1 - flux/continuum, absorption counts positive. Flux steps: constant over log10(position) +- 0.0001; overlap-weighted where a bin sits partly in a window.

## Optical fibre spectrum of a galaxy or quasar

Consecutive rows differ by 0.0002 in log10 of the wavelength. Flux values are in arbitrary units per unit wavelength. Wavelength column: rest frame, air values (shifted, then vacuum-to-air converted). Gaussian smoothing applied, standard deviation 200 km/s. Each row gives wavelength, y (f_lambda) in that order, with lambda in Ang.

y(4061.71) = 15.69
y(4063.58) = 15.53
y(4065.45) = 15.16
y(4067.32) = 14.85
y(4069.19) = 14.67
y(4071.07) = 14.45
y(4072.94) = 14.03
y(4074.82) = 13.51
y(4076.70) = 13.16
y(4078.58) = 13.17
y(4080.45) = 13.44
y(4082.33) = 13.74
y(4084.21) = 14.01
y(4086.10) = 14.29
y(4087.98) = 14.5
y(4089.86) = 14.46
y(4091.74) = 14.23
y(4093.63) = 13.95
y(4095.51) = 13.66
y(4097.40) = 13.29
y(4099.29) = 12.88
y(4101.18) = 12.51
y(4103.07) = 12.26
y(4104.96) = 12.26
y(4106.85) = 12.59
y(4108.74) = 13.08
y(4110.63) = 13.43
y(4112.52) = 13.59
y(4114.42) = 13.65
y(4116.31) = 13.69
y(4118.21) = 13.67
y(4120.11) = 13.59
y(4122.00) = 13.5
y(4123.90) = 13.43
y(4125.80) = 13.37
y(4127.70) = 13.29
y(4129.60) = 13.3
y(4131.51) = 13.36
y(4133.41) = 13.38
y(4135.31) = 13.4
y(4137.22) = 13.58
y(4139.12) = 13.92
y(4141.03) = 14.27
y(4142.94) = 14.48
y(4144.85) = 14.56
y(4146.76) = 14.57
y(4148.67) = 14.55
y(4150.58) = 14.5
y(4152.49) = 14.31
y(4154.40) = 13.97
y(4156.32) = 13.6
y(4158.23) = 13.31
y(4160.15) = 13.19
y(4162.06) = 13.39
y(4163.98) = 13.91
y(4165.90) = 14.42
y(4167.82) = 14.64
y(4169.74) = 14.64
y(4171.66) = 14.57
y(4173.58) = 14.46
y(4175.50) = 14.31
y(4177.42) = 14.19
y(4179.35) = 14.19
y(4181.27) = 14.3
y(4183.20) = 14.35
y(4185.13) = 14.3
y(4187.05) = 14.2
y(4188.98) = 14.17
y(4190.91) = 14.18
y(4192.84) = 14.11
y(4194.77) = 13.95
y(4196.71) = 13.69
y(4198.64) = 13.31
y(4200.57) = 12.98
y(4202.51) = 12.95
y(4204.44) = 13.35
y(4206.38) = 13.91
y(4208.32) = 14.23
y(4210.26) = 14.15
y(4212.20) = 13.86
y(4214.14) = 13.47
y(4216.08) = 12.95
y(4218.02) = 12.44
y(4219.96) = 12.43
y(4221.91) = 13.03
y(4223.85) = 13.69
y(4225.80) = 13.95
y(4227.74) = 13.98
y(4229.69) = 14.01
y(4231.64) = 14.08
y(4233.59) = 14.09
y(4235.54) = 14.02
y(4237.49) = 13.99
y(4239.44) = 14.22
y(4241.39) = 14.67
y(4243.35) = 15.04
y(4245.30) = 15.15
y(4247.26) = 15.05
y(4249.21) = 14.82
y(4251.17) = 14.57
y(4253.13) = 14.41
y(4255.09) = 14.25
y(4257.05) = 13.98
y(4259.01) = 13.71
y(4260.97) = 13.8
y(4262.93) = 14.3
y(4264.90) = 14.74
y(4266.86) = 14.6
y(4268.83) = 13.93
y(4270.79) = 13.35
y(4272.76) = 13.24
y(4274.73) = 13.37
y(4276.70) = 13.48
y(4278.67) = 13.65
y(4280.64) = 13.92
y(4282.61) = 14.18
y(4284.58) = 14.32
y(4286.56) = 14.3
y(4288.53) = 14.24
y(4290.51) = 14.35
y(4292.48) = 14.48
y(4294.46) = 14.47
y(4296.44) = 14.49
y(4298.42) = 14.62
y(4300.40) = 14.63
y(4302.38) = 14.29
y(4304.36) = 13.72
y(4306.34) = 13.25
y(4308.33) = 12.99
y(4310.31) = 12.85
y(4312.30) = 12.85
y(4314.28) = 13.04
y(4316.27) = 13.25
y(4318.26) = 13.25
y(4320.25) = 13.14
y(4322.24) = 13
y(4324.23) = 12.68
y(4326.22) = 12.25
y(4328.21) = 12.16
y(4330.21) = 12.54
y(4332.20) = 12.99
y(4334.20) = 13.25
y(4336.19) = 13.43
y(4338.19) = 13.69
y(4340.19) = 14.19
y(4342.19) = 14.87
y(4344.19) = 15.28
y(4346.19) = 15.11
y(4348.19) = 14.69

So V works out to 0.7 Ang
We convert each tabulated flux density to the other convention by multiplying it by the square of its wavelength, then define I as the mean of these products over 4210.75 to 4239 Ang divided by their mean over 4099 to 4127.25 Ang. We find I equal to 1.09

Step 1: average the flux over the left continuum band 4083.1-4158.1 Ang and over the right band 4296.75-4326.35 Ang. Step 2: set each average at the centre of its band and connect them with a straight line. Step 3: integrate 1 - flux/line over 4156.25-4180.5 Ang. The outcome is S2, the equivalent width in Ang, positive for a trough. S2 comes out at -0.9 Ang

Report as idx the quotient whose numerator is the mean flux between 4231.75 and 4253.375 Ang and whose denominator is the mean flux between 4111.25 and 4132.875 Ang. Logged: 1.08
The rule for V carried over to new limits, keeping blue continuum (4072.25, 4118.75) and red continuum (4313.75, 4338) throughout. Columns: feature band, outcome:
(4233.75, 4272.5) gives -3.59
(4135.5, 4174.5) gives -2.31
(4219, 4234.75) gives -0.59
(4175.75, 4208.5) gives -1.62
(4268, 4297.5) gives -2.15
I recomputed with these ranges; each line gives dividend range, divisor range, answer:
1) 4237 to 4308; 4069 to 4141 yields 1.14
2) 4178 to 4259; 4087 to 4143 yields 1.09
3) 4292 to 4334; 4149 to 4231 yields 1.02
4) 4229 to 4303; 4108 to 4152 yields 1.10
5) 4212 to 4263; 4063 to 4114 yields 1.10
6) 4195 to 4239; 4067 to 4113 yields 1.06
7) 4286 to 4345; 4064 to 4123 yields 1.11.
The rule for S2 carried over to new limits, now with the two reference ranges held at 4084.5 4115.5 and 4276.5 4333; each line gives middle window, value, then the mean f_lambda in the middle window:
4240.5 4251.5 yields -1.1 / 14.9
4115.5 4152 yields -1.0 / 13.8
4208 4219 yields 0.0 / 13.5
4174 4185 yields -0.7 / 14.3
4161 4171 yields -0.5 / 14.2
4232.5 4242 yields -0.5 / 14.2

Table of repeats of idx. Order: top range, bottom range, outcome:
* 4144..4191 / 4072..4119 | 1.05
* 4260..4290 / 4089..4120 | 1.05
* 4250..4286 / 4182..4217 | 1.02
